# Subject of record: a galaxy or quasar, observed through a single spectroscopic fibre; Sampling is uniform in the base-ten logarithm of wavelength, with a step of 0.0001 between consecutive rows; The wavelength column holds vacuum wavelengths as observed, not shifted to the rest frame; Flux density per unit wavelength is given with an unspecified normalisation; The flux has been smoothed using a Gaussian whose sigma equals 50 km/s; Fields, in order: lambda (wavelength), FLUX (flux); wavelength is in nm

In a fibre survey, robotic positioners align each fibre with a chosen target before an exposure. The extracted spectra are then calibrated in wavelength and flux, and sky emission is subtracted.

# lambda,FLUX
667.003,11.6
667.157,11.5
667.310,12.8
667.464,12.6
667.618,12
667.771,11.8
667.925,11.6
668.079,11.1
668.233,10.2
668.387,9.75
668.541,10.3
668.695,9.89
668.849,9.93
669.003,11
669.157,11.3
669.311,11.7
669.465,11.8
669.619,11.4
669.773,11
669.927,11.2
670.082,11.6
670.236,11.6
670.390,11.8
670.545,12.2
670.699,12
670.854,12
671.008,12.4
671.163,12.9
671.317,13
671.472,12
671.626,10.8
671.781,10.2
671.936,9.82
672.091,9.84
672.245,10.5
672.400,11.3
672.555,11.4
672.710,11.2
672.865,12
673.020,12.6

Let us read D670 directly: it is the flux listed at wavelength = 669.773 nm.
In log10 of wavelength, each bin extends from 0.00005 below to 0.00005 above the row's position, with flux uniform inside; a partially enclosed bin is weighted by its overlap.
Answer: 11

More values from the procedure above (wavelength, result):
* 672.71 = 11.2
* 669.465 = 11.8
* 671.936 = 9.82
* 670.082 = 11.6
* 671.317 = 13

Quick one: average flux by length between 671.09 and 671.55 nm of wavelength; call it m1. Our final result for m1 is 12.6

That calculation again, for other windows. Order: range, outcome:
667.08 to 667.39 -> 12.2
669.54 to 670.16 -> 11.3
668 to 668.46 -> 10.4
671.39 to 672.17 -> 10.5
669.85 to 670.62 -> 11.7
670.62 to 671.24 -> 12.3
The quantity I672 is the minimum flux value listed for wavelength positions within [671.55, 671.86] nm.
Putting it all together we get 10.2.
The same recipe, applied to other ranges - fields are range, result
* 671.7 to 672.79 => 9.82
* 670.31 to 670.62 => 11.8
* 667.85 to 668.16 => 11.1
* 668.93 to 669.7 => 11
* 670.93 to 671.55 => 12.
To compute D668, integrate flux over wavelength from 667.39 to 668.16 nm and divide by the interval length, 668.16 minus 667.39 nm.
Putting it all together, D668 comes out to 11.8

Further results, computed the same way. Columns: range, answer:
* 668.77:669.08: 10.5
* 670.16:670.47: 11.7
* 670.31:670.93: 12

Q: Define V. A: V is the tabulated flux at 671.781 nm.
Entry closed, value 10.2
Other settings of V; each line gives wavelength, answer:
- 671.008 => 12.4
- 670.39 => 11.8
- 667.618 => 12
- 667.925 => 11.6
